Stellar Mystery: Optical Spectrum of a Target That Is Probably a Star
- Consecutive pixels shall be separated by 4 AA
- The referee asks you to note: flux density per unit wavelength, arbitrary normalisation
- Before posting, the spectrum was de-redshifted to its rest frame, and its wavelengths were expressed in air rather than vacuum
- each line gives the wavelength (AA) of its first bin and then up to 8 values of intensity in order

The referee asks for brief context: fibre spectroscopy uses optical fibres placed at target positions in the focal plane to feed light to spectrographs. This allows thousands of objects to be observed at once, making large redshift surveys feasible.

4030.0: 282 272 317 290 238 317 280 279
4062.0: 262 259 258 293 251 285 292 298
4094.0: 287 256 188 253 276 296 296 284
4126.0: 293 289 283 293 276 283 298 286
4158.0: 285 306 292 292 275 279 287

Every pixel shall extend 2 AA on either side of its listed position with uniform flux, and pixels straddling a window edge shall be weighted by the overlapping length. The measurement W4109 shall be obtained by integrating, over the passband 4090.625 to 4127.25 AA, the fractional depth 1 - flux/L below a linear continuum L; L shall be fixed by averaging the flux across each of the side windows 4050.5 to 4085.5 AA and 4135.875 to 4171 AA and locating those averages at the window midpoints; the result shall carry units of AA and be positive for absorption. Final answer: 1.5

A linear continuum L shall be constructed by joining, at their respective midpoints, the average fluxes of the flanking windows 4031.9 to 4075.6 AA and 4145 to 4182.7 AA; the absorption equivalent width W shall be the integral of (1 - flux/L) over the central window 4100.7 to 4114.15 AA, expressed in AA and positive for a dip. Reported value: 1.6 AA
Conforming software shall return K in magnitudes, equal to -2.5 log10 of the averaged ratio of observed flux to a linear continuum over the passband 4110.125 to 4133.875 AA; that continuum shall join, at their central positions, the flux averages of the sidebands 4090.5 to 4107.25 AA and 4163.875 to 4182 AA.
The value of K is -0.11 mag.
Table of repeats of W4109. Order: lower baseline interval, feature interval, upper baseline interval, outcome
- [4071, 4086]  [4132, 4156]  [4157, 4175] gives 0.1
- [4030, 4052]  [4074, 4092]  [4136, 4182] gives 0.3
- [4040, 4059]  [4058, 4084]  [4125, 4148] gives 1.2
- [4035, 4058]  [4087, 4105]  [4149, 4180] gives 1.8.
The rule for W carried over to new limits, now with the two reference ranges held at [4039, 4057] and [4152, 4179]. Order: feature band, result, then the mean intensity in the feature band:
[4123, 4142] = -0.07 AA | 288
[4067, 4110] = 2.78 AA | 266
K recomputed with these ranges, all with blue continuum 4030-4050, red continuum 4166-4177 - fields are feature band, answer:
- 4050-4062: 0.002 mag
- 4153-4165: -0.031 mag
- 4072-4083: 0.032 mag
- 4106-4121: 0.000 mag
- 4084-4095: -0.034 mag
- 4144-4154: -0.020 mag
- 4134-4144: 0.000 mag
